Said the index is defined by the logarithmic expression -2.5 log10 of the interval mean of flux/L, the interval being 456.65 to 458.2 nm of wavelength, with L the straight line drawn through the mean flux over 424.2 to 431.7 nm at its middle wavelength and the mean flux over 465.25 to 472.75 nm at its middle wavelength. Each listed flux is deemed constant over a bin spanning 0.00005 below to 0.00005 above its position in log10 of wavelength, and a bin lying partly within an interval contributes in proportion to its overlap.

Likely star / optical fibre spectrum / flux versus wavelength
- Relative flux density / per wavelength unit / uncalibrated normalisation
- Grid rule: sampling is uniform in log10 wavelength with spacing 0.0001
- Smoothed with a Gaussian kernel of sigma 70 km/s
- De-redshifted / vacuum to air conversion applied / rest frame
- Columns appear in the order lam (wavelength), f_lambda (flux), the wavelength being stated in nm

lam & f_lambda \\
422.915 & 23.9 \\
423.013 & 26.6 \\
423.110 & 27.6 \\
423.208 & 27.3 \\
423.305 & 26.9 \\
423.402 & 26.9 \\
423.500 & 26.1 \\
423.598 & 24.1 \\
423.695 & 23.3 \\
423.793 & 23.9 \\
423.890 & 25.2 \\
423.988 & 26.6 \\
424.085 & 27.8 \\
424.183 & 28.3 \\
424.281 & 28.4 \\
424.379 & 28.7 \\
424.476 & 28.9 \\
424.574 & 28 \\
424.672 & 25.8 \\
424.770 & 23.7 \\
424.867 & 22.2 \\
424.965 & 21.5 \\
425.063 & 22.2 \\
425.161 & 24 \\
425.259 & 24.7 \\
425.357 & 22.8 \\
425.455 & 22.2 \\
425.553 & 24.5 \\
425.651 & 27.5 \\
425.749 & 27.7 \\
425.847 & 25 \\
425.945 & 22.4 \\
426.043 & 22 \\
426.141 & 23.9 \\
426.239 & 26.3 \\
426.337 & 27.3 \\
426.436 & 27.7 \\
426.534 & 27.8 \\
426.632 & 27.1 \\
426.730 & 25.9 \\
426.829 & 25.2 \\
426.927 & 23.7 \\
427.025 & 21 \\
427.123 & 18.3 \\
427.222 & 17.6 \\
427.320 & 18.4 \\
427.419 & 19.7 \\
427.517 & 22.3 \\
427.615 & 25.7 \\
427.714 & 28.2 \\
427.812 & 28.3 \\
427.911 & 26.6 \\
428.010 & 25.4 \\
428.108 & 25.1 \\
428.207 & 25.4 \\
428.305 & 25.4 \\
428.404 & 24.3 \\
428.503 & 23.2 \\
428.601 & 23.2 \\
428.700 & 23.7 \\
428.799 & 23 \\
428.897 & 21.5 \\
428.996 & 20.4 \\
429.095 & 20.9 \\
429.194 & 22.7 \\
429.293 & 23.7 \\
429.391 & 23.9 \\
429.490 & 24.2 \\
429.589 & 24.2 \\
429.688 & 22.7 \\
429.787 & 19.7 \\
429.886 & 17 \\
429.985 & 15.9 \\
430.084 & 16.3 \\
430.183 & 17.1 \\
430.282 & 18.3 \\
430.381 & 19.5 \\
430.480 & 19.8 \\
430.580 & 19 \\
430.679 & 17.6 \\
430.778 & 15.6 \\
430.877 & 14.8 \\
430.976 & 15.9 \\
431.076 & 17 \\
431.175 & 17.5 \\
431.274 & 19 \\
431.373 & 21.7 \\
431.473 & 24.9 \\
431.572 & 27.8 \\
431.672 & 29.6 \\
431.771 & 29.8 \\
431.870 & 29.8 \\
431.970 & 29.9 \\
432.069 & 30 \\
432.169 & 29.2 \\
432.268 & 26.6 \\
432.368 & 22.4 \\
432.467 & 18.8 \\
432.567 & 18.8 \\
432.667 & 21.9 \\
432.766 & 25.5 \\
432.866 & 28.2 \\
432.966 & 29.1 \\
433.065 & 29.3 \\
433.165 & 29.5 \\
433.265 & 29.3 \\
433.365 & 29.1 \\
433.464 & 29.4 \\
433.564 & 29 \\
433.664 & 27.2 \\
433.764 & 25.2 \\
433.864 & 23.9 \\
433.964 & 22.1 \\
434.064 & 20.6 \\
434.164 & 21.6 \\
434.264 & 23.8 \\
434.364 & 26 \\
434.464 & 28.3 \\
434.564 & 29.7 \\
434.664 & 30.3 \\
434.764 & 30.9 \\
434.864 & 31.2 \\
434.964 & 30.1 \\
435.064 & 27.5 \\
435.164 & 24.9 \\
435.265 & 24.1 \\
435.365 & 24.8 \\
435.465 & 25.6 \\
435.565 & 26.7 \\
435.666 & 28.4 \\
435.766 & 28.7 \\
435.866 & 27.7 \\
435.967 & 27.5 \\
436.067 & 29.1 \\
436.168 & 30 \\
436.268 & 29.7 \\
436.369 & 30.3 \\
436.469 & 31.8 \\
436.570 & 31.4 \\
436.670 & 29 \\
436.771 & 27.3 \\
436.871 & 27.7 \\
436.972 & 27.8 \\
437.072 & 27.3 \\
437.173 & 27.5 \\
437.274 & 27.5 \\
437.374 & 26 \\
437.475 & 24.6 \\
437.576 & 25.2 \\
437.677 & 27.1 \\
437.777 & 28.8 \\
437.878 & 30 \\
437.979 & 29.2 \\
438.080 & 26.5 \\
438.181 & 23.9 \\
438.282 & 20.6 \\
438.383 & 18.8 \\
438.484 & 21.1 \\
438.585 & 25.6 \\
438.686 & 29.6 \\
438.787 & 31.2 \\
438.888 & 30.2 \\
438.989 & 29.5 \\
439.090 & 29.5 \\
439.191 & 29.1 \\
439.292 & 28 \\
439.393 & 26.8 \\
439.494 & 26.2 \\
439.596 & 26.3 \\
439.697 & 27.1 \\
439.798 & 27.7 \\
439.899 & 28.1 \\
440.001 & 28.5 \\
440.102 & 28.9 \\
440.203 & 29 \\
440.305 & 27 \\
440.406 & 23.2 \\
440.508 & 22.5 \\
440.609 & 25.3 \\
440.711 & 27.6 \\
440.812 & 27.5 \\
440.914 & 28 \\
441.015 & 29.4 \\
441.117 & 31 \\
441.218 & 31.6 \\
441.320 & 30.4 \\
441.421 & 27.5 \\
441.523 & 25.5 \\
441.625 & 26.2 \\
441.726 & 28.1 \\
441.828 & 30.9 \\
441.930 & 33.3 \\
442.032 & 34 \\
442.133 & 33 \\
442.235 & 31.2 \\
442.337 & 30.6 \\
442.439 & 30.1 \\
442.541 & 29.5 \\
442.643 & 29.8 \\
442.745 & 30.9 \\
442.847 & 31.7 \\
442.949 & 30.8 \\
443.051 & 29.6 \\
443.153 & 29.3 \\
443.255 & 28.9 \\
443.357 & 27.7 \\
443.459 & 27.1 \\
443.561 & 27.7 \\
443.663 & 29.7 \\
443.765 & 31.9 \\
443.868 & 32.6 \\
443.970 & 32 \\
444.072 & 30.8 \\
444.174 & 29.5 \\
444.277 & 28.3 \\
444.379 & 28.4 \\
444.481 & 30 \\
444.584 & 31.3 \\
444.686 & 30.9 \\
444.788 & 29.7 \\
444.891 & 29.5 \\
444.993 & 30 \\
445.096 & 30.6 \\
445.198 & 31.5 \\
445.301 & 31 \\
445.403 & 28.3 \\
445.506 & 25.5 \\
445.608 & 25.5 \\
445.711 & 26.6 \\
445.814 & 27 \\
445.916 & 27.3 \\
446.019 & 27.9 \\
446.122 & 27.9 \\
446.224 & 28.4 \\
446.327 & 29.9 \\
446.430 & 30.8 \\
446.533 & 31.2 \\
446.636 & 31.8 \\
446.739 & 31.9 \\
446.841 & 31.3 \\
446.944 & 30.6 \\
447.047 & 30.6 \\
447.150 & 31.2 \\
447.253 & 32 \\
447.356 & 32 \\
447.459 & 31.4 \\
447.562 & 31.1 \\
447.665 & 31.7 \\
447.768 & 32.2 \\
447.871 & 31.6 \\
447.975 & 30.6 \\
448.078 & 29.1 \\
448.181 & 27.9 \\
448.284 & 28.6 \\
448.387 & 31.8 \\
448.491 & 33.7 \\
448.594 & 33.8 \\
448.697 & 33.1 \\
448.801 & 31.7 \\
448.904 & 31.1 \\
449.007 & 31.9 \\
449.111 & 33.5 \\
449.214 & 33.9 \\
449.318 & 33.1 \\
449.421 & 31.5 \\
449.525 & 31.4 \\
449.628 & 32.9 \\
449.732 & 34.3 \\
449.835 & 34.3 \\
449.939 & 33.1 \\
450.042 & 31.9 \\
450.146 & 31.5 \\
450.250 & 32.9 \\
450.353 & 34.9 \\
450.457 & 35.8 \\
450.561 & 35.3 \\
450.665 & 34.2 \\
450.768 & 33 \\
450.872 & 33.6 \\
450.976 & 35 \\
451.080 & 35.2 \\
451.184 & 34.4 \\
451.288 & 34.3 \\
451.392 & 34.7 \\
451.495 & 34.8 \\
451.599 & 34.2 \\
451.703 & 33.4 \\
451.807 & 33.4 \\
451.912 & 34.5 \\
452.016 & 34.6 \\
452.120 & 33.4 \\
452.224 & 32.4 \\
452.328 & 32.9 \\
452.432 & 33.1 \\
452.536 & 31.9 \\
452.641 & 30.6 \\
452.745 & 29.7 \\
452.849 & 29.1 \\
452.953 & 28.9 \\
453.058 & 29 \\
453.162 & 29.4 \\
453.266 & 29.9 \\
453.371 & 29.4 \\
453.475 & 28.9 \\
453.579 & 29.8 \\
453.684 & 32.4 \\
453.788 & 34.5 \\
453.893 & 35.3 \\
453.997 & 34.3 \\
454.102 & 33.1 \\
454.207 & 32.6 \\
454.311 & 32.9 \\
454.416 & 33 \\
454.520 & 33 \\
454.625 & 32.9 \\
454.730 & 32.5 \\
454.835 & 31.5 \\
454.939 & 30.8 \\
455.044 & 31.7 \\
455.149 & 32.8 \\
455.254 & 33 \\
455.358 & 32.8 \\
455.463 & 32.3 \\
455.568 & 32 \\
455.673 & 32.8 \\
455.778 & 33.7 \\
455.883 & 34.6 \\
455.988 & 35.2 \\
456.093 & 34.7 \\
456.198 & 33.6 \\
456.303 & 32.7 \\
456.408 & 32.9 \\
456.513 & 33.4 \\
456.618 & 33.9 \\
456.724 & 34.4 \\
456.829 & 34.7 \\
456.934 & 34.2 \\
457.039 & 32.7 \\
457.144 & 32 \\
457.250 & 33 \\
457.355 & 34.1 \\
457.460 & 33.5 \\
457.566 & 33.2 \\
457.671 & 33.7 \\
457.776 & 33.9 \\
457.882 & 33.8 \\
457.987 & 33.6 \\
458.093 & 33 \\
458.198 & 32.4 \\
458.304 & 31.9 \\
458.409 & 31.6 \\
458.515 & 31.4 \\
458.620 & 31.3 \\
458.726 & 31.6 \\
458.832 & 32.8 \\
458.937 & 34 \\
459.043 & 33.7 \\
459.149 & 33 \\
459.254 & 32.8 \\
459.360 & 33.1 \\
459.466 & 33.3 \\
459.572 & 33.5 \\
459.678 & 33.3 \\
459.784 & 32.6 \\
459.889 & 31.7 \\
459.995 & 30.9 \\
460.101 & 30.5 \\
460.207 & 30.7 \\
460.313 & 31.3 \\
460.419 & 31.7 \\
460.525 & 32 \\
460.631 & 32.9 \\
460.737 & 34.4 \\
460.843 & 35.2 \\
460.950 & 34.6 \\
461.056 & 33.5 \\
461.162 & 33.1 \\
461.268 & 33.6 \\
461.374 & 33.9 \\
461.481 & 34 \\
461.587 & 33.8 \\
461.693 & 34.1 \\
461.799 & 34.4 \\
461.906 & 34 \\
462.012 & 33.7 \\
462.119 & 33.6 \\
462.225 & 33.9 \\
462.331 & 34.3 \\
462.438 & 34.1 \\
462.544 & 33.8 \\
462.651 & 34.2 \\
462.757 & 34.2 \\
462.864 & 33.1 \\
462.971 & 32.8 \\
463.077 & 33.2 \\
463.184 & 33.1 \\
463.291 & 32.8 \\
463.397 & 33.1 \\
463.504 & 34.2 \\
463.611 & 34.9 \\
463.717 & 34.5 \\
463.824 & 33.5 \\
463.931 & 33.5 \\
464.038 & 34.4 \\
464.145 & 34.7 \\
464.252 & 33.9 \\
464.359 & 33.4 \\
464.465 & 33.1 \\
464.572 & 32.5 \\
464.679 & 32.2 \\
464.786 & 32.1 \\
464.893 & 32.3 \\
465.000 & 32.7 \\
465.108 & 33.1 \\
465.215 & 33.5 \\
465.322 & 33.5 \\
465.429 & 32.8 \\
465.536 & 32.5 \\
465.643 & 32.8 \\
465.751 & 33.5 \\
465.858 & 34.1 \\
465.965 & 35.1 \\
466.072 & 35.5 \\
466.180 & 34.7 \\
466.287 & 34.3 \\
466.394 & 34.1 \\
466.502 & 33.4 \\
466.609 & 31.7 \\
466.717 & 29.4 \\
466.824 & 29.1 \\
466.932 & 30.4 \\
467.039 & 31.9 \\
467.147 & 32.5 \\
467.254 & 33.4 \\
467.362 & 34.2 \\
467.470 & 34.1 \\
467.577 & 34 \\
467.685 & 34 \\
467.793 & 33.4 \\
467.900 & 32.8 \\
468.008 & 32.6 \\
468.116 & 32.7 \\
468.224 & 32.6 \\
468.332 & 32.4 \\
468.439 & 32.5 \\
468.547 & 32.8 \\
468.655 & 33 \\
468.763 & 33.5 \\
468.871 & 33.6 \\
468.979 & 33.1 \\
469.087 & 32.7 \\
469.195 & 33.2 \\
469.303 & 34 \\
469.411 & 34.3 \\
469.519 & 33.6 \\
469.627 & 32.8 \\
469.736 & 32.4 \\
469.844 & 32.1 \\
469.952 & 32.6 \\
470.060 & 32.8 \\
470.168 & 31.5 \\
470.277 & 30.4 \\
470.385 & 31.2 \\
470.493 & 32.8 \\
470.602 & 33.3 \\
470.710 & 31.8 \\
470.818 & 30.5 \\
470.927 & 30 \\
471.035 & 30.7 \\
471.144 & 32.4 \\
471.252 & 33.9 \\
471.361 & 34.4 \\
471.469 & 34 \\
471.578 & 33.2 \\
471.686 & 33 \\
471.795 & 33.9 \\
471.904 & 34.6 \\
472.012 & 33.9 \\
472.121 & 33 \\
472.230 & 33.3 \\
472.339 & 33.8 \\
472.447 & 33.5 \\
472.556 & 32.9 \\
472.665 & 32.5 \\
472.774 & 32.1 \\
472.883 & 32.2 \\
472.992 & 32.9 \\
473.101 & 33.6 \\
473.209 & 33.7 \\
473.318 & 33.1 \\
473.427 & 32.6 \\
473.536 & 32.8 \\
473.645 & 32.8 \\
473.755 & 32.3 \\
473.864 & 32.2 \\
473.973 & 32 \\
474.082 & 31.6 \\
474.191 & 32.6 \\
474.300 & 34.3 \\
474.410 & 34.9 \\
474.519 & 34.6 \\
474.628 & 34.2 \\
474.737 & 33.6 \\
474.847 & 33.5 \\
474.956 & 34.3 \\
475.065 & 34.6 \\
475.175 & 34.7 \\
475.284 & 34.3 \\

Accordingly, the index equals -0.12 mag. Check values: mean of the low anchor 22.9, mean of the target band 33.5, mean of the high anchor 32.9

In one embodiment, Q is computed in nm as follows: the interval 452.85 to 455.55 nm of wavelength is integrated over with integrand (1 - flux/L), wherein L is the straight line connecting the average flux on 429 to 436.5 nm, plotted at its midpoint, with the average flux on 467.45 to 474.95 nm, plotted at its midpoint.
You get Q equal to -0.23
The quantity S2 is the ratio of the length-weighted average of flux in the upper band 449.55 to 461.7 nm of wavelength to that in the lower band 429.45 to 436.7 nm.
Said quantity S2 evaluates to 1.3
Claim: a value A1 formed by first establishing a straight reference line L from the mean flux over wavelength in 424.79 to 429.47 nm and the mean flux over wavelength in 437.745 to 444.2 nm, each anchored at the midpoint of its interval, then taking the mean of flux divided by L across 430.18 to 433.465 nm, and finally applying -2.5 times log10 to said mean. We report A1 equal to 0.08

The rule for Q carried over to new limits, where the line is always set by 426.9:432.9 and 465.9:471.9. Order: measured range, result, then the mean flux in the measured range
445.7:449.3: -0.50 nm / 30.8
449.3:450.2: -0.16 nm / 32.7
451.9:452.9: -0.13 nm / 32.1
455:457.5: -0.33 nm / 33.4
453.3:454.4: -0.13 nm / 32.3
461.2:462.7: -0.14 nm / 33.9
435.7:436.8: -0.24 nm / 29.3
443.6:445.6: -0.28 nm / 30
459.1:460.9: -0.12 nm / 32.5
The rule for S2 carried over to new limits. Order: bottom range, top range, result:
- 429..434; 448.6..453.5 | 1.41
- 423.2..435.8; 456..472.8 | 1.36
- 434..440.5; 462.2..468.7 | 1.22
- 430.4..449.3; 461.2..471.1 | 1.18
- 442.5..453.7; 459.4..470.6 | 1.06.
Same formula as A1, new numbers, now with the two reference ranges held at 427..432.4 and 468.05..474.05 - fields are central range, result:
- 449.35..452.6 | -0.21 mag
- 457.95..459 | -0.10 mag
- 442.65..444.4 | -0.16 mag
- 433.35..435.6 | -0.13 mag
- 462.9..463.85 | -0.09 mag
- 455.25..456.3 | -0.16 mag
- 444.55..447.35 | -0.12 mag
